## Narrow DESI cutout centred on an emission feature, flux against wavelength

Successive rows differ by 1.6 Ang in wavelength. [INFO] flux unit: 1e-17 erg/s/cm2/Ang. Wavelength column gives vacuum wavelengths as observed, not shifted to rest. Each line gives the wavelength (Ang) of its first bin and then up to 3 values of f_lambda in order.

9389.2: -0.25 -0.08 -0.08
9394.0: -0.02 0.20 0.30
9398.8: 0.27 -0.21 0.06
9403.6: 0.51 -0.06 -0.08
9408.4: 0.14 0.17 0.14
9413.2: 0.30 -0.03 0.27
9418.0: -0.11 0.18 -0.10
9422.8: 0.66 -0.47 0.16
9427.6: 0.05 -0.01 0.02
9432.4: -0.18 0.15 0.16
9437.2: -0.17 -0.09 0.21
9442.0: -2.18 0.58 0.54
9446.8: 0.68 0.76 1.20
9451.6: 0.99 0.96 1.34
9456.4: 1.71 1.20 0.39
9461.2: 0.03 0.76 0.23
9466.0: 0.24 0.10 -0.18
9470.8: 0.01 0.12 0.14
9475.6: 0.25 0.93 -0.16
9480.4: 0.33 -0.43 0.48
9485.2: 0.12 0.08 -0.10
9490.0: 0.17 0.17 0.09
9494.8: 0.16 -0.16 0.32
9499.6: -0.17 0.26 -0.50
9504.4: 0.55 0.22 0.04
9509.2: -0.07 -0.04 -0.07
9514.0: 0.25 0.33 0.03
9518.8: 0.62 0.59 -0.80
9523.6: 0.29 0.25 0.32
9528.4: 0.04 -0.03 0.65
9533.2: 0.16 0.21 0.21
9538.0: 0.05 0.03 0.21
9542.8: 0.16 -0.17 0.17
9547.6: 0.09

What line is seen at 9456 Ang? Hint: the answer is [O II]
